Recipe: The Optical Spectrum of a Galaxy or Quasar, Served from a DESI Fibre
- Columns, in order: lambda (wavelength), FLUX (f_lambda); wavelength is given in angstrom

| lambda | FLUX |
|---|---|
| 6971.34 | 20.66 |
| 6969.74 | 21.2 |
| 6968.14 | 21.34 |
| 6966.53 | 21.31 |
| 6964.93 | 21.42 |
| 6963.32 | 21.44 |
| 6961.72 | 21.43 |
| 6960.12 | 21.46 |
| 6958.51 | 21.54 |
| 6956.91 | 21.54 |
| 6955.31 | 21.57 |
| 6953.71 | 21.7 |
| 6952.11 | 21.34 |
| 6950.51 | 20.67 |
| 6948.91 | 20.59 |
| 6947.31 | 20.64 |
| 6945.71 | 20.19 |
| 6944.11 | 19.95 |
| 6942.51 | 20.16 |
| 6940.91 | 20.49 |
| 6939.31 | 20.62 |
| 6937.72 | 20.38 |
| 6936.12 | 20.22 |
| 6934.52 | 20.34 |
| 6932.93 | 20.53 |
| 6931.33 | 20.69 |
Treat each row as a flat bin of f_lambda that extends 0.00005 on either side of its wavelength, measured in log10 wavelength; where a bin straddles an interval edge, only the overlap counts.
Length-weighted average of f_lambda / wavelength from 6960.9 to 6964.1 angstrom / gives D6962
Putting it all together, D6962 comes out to 21.5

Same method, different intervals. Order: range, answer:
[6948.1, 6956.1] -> 21.2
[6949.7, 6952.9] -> 21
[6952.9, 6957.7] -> 21.6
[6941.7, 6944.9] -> 20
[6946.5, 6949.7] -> 20.6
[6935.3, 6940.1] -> 20.4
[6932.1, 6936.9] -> 20.4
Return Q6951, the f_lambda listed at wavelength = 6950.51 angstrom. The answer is 20.67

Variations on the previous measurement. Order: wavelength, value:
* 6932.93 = 20.53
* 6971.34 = 20.66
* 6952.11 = 21.34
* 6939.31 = 20.62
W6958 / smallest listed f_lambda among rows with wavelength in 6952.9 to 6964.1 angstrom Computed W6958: 21.43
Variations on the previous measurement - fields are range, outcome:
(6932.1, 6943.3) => 20.16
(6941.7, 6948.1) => 19.95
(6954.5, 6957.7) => 21.54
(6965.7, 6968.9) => 21.31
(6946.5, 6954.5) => 20.59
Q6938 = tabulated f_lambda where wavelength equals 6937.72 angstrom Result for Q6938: 20.38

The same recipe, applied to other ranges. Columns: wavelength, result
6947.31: 20.64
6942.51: 20.16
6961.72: 21.43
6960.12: 21.46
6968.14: 21.34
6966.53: 21.31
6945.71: 20.19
